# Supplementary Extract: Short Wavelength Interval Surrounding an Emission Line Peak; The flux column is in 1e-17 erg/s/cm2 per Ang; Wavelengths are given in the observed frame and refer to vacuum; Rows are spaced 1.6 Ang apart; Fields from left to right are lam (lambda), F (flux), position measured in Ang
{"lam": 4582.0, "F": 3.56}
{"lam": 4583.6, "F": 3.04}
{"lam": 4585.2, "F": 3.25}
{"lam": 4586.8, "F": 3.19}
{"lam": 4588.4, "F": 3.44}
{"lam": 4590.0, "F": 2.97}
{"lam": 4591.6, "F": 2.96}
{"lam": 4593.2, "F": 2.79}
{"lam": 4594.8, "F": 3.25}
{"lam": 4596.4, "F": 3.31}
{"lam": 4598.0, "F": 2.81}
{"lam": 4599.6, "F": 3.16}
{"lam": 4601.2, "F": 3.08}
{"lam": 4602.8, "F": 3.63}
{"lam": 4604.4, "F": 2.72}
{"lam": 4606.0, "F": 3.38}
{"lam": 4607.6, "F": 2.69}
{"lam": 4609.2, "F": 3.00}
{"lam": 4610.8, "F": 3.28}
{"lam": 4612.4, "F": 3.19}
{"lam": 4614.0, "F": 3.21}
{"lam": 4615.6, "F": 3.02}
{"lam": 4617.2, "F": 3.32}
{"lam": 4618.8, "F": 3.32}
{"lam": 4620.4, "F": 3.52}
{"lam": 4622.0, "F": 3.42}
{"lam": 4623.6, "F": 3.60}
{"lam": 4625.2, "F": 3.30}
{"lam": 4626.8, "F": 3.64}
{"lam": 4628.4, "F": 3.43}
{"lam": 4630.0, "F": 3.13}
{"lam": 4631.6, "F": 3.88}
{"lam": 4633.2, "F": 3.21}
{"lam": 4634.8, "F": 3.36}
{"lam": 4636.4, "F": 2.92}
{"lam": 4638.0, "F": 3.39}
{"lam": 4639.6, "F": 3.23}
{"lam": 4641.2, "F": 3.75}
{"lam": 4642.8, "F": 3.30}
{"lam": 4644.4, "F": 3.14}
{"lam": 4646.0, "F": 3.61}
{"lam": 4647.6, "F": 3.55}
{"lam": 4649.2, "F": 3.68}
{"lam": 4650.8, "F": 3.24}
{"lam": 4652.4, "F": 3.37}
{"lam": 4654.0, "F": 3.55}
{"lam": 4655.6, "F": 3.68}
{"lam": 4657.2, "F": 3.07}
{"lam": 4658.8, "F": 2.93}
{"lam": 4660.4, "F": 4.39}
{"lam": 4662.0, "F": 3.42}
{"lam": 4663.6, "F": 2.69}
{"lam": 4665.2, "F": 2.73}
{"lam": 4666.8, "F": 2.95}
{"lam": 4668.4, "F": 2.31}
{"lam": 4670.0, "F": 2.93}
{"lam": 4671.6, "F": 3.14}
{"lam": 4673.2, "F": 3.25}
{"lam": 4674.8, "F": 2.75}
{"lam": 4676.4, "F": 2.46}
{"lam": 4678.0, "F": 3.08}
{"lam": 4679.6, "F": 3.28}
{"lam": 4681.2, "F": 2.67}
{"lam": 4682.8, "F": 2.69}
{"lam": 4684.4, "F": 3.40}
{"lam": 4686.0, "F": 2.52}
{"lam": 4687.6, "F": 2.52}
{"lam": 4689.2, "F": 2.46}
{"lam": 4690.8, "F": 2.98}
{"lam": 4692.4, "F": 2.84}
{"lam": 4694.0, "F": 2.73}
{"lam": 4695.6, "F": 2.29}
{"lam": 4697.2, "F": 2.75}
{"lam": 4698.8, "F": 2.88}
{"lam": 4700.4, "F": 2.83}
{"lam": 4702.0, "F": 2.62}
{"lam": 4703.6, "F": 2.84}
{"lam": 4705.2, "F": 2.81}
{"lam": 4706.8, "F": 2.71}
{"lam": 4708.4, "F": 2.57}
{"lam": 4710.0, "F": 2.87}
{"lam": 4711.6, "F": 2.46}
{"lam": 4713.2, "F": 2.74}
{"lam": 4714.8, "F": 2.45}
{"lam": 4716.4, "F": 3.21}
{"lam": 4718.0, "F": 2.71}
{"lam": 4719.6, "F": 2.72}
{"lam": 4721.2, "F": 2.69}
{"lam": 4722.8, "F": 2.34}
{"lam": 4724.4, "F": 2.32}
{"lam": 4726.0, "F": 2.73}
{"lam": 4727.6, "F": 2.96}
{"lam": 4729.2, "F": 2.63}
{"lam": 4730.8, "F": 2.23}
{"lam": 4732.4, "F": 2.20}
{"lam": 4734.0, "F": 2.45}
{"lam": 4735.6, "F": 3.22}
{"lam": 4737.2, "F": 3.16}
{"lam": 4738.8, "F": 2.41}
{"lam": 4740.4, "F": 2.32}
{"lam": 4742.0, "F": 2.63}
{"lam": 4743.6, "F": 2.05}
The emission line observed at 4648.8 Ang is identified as C III] 1909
